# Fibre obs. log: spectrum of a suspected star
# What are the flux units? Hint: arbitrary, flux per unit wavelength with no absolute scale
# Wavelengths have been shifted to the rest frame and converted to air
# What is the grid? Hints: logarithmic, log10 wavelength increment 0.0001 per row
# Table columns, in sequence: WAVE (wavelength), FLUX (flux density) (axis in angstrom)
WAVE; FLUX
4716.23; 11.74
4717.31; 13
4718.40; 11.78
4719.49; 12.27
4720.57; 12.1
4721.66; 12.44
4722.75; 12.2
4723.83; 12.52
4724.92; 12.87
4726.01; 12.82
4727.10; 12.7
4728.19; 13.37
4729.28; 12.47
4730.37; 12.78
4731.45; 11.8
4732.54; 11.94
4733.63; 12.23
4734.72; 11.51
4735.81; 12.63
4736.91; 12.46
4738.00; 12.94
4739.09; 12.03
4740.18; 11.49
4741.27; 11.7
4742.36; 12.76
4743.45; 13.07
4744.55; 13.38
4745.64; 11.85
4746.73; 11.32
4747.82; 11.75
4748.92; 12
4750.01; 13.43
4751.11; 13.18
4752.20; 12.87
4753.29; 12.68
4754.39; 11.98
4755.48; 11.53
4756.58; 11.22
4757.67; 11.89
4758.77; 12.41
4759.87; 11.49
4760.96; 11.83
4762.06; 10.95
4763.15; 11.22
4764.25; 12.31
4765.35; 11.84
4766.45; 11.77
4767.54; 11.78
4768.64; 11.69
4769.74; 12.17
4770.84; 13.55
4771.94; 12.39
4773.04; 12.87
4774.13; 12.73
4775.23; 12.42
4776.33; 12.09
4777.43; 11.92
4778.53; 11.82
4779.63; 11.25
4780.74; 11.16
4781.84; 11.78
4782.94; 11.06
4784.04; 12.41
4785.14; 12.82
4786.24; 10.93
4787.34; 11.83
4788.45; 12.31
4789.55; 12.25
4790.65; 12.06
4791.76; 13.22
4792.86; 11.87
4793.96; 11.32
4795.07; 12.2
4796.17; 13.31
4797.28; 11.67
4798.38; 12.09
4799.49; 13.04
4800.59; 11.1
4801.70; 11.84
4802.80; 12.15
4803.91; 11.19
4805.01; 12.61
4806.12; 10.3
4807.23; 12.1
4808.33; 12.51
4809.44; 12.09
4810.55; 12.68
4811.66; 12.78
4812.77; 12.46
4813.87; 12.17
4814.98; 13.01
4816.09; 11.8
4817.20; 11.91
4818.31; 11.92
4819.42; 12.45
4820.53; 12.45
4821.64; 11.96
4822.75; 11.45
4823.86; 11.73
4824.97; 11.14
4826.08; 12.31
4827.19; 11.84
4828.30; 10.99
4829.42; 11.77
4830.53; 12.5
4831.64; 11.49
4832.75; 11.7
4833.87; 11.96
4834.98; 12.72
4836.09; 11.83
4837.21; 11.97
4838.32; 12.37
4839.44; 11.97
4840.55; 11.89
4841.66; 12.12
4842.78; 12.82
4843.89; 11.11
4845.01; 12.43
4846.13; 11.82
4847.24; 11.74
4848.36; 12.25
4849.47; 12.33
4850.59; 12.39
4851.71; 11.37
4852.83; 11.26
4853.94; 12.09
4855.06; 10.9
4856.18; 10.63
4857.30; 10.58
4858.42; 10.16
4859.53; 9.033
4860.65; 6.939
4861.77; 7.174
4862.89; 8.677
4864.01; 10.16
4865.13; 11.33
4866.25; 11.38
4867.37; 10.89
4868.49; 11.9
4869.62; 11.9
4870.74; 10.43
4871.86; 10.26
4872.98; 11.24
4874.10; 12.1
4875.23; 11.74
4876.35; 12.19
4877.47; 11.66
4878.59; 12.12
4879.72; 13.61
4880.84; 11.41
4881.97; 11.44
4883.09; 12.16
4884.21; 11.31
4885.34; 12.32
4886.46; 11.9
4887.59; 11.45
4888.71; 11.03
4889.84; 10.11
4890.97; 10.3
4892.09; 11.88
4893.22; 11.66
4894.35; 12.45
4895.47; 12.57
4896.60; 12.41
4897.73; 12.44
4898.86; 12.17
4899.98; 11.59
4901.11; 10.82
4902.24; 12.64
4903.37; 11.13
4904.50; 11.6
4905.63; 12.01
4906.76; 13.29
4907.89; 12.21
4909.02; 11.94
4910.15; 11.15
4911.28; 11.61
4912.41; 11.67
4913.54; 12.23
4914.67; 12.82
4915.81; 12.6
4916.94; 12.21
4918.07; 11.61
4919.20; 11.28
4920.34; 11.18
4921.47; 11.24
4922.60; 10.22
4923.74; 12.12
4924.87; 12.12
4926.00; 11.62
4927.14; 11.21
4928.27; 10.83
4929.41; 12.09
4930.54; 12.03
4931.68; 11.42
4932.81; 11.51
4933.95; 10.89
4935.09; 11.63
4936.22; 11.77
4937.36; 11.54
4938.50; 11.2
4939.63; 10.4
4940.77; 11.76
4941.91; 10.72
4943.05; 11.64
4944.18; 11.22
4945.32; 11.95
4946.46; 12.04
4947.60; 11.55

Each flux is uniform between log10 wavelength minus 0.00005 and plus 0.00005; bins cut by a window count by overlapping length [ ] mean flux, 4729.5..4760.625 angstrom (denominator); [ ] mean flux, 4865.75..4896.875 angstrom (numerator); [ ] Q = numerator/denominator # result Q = 0.95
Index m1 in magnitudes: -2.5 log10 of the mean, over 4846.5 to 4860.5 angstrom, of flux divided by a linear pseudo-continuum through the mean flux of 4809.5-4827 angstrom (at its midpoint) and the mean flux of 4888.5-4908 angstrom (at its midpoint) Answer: 0.082 mag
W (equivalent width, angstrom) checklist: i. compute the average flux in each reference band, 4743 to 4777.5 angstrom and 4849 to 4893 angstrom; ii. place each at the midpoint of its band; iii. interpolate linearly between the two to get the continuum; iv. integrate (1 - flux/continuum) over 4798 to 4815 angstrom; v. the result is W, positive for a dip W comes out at -0.6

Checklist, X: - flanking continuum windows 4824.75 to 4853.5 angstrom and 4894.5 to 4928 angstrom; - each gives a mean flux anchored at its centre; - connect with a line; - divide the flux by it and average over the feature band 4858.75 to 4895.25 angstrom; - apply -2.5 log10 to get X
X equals 0.08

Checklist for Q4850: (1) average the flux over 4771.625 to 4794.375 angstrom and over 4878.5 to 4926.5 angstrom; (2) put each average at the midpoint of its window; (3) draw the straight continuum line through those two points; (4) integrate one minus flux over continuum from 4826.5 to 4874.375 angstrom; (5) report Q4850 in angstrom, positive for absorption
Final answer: 2.6 angstrom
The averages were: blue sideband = 12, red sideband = 11.8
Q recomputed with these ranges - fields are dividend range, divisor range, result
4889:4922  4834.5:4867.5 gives 1.06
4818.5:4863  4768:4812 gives 0.95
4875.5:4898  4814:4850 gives 0.98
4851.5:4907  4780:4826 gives 0.94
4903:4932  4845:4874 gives 1.09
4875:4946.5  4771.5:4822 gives 0.97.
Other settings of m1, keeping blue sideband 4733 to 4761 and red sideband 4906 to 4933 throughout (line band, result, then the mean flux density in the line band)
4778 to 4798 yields 0.01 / 12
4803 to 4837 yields 0.00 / 12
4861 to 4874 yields 0.14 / 10.5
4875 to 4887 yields -0.01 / 12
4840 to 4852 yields -0.01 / 12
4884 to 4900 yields 0.01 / 11.7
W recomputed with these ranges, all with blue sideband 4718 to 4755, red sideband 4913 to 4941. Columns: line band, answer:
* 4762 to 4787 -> 0.5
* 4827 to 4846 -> 0.0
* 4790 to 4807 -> 0.2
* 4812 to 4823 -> -0.1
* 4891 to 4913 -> -0.4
